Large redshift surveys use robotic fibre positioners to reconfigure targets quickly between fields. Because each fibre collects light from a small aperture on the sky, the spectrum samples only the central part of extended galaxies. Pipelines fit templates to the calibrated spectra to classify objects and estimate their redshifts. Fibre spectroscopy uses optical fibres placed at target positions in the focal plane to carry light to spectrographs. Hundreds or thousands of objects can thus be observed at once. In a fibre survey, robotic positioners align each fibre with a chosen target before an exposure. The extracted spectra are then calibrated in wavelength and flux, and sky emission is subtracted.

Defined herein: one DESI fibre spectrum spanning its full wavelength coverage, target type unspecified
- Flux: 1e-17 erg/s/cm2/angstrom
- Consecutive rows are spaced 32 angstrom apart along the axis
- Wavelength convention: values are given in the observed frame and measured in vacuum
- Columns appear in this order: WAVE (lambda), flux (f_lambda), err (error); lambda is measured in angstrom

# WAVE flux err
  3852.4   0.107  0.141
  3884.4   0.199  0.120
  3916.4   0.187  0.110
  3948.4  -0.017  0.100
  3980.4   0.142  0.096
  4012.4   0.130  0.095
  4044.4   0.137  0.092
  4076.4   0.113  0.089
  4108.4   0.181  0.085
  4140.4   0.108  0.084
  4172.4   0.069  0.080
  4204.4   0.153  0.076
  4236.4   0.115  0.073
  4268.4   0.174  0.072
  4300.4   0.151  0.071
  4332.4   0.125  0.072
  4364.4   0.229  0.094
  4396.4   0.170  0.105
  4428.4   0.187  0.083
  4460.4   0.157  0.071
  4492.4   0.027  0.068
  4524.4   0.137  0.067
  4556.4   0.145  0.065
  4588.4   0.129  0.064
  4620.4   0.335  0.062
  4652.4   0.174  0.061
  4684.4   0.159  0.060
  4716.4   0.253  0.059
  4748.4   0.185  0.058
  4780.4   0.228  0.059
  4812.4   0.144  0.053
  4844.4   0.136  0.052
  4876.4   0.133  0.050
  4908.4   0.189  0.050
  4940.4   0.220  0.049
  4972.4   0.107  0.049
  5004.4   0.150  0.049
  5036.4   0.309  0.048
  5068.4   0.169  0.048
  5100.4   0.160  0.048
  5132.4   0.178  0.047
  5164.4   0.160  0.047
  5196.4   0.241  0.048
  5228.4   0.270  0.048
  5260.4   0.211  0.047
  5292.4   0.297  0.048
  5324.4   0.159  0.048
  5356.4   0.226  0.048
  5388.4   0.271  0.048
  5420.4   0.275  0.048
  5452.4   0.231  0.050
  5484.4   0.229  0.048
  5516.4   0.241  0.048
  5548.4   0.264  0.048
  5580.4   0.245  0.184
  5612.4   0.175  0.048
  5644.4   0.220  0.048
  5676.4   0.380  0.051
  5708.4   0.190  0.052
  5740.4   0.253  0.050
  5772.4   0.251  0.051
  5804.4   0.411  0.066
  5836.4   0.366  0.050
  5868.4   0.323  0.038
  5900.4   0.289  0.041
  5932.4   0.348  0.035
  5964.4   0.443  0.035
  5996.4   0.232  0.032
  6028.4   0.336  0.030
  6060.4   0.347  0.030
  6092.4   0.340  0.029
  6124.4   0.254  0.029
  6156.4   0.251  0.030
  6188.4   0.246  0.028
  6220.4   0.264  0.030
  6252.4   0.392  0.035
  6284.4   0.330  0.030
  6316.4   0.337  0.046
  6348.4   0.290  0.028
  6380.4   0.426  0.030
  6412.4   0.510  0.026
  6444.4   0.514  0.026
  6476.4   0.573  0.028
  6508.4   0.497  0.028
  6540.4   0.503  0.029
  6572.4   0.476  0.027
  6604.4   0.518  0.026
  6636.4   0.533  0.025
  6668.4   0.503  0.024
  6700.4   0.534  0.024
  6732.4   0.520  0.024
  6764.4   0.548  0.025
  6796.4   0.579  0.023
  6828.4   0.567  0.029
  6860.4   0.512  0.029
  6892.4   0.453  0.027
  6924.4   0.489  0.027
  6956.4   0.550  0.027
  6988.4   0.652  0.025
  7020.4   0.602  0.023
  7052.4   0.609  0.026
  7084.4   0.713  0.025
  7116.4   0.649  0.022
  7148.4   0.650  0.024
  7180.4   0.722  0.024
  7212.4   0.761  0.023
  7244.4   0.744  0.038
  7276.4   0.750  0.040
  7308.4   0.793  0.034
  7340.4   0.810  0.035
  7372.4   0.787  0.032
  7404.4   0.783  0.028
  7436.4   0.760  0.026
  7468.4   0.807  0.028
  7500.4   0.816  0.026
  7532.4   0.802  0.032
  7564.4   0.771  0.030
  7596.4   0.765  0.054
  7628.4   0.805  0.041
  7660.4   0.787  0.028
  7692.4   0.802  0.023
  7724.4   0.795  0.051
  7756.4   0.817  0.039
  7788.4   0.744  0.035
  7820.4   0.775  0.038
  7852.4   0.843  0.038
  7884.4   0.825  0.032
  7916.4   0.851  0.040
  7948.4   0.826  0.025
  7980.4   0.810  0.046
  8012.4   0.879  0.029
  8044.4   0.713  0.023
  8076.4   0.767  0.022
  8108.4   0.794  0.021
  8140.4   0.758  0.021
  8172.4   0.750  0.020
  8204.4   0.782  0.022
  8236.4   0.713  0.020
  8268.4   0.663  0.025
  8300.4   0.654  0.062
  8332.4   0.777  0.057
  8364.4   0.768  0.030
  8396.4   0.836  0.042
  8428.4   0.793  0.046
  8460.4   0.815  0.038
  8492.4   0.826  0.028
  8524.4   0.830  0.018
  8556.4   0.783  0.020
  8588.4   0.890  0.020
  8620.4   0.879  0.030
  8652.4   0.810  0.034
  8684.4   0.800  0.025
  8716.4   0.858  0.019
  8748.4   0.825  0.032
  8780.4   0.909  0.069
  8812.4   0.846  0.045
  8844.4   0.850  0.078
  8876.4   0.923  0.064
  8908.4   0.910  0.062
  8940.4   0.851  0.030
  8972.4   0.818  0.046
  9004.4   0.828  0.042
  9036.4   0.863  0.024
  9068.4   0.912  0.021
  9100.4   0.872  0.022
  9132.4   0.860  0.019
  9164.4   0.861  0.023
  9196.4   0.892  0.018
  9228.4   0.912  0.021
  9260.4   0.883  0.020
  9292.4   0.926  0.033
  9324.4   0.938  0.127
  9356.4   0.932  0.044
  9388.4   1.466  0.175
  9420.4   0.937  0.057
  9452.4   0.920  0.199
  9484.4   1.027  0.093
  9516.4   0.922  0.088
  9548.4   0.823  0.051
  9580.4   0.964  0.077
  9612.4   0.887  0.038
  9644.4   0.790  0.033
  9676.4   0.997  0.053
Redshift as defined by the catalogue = 0.60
